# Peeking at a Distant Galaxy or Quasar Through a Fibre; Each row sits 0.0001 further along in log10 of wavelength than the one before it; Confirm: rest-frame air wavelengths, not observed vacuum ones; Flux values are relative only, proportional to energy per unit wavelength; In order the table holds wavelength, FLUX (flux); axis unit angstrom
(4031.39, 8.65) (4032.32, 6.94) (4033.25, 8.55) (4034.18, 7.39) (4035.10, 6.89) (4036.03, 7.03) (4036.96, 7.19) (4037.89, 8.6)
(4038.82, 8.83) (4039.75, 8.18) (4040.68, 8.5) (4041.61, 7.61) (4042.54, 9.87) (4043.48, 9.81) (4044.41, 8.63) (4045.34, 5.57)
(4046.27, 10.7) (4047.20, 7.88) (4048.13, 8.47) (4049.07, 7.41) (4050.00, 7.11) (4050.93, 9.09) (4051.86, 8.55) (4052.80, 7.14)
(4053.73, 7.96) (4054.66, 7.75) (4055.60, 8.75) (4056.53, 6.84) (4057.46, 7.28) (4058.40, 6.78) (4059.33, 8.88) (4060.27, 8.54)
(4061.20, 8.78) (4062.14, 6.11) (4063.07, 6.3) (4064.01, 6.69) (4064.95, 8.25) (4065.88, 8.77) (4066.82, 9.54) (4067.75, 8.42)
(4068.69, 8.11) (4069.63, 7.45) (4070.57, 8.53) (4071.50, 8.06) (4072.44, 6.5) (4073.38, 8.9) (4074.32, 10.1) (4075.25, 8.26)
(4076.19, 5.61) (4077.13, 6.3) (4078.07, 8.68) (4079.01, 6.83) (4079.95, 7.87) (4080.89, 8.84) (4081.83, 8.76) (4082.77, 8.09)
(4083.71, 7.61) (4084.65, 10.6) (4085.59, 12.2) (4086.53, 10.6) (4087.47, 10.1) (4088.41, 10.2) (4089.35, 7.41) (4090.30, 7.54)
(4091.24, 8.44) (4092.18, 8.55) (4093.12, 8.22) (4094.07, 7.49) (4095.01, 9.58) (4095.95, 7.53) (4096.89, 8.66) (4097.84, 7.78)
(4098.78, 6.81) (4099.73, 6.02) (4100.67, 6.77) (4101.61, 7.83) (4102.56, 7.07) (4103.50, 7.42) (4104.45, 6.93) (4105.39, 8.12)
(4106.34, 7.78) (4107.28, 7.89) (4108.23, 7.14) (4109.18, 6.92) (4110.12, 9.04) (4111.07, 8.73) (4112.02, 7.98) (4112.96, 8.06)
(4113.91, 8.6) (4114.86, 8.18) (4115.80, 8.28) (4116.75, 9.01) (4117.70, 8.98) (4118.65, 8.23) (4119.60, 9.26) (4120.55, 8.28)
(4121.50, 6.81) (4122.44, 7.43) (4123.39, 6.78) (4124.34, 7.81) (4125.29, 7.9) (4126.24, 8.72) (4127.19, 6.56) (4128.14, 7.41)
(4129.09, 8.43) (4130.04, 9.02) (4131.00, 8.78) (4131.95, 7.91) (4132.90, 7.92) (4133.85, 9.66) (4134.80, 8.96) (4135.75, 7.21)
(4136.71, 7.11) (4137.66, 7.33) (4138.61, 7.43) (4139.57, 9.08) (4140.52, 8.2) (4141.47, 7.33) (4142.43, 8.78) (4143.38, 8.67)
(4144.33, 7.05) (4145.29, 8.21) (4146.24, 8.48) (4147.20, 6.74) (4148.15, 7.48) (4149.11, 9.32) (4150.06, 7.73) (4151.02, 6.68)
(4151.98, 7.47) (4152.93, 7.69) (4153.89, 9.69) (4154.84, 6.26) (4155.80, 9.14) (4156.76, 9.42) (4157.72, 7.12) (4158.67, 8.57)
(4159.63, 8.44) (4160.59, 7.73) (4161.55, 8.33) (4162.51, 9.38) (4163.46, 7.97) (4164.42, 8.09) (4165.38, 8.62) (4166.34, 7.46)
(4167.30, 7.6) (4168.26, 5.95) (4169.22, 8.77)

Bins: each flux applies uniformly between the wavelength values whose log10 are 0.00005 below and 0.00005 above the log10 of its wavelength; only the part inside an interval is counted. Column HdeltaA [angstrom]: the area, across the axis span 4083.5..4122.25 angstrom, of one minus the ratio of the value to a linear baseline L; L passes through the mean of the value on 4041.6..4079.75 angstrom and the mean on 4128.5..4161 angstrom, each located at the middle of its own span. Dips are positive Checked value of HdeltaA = -1.1 angstrom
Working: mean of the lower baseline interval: 7.97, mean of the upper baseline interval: 8.09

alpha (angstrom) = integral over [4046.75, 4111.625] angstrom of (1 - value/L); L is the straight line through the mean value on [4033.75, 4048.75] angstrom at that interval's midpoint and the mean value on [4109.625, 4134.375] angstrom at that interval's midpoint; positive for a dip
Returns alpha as 1.27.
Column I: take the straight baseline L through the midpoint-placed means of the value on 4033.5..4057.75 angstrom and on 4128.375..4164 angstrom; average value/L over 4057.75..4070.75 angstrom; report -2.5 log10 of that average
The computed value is 0.02 mag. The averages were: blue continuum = 8.05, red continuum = 8.12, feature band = 7.91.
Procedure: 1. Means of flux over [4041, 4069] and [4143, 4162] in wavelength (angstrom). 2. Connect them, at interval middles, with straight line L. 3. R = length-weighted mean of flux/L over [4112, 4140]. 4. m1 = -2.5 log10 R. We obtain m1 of -0.01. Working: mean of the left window 8.05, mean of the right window 8.01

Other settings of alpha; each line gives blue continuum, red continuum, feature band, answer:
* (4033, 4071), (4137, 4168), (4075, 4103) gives -0.7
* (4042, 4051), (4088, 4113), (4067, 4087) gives -0.8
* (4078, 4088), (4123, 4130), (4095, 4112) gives 1.7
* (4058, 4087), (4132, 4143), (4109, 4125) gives 0.0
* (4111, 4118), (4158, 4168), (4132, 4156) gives 0.9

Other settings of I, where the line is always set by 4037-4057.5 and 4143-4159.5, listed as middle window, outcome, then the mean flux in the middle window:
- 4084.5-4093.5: -0.15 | 9.36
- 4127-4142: 0.00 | 8.05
